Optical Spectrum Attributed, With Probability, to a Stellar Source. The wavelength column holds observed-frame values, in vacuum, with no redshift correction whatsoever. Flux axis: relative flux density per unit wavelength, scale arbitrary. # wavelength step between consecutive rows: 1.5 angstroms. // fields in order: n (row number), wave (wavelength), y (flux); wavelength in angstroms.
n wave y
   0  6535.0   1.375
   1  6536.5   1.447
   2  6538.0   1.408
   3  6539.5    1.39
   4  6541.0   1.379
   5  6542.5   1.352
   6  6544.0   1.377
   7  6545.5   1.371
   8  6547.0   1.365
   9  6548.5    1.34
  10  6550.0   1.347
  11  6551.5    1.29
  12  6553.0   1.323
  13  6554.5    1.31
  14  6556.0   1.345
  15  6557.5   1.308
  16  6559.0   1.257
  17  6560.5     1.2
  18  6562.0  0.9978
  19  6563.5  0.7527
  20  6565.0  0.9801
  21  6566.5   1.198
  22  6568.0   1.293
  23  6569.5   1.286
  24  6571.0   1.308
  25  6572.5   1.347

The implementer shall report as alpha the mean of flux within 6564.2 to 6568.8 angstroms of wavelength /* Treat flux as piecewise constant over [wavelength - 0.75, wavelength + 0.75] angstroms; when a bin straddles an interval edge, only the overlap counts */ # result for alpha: 1.15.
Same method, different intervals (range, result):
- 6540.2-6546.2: 1.37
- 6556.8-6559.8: 1.28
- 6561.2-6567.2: 0.982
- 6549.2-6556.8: 1.32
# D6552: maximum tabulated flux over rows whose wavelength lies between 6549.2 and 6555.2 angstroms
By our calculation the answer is 1.347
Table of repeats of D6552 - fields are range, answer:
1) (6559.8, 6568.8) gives 1.293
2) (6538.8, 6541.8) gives 1.39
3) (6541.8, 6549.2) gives 1.377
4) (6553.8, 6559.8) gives 1.345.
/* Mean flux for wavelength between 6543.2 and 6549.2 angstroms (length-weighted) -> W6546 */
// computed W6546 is 1.36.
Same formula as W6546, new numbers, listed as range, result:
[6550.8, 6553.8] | 1.31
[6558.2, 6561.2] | 1.23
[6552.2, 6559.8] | 1.31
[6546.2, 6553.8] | 1.33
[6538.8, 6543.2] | 1.37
